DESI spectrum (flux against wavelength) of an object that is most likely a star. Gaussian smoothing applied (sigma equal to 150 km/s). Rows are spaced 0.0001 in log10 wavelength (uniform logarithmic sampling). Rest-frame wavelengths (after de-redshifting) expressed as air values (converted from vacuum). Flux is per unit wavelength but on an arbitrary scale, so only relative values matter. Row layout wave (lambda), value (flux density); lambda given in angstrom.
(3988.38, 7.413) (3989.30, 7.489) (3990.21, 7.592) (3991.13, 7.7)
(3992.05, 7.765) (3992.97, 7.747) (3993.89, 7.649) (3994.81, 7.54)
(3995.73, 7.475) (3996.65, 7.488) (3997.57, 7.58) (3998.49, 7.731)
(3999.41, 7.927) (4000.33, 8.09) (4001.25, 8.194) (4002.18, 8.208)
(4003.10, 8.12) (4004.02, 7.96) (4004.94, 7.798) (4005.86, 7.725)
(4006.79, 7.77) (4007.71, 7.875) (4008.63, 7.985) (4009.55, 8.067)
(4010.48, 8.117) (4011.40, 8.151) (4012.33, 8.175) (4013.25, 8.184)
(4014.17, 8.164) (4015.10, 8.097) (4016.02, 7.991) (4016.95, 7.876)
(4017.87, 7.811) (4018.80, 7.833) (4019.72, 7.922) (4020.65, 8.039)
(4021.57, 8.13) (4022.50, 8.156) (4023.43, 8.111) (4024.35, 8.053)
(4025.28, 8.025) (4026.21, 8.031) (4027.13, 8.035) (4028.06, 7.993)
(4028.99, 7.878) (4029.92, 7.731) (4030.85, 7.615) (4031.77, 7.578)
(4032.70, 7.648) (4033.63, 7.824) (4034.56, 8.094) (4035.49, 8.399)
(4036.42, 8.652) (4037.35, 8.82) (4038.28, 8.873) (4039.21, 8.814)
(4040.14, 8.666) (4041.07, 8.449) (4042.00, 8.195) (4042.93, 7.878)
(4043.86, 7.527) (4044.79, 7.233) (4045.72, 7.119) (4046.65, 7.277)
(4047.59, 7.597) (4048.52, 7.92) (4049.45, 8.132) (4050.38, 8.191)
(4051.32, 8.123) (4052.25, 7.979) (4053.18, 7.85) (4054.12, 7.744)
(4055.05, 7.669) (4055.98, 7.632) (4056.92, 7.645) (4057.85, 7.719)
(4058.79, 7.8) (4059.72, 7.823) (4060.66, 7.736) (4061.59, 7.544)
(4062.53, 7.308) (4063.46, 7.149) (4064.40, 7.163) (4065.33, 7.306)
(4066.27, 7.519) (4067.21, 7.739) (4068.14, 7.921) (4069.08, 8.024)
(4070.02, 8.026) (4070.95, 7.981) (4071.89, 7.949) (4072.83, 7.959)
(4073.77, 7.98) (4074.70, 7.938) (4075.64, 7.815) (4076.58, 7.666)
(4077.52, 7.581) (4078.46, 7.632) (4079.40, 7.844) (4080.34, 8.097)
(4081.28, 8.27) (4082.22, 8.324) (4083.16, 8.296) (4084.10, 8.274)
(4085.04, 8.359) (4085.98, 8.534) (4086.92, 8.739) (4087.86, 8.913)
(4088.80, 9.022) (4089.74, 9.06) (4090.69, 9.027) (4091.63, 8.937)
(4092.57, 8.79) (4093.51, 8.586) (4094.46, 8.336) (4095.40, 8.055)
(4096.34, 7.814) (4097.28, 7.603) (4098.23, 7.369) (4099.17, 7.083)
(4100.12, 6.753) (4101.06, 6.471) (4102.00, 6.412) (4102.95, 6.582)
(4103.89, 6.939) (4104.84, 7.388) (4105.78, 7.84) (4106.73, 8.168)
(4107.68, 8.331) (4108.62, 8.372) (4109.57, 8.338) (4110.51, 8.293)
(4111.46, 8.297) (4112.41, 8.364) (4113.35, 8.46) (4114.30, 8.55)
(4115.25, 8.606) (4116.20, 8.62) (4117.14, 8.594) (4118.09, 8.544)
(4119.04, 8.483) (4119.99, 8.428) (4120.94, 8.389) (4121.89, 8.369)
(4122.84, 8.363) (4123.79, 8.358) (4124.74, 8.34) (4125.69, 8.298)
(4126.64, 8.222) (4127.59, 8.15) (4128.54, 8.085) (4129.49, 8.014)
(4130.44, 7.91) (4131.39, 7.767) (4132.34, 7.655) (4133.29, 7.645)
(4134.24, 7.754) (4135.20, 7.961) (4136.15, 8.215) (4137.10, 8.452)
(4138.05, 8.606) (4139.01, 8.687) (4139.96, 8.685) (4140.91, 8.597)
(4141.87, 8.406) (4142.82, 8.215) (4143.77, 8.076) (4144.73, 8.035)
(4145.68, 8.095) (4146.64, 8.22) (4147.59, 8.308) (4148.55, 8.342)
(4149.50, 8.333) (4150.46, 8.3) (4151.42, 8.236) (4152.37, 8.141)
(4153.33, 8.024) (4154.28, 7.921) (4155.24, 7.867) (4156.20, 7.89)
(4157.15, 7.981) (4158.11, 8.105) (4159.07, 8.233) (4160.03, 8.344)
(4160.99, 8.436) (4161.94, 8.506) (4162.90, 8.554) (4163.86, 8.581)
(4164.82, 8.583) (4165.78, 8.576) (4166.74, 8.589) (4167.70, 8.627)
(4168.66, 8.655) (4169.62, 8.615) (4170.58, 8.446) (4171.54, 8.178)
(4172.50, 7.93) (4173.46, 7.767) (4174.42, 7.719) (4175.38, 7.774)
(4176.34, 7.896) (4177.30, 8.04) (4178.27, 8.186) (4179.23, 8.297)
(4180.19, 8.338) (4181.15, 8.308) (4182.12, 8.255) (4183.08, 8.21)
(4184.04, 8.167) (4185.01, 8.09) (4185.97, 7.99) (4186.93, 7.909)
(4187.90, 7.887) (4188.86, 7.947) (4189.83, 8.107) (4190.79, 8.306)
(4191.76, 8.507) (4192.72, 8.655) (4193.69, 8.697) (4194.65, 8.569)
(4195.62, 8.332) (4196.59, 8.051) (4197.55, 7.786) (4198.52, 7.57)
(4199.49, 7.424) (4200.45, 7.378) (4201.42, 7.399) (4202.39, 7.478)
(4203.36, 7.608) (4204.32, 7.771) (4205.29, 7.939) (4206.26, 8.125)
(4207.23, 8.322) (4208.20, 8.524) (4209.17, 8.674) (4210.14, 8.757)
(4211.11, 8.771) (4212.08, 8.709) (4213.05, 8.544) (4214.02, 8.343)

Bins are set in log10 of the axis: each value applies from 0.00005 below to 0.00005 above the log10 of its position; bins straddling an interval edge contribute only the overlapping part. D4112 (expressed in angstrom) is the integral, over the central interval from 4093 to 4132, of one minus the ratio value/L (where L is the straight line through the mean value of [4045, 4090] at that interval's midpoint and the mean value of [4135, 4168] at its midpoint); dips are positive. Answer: 0.6 angstrom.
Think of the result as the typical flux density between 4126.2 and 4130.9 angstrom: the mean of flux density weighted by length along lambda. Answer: 8.08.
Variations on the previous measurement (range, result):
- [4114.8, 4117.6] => 8.62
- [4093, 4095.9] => 8.33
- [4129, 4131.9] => 7.91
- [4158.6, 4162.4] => 8.39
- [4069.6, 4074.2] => 7.98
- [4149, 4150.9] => 8.32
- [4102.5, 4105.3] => 6.97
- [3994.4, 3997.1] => 7.5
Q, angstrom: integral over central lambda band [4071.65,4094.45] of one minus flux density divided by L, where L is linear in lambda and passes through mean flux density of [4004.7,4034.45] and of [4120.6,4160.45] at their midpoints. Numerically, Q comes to -0.7 angstrom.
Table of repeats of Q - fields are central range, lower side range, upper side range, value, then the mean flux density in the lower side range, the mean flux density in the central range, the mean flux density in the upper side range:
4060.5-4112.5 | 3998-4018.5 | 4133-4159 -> 1.2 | 8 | 7.92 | 8.19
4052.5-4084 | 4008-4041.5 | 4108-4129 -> 1.7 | 8.11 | 7.78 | 8.39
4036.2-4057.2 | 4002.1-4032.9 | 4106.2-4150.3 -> 0.1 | 7.97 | 7.99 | 8.28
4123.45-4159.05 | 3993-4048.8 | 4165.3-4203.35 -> -0.4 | 7.96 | 8.16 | 8.11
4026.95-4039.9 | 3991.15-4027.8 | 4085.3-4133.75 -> -0.3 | 7.94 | 8.15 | 8.12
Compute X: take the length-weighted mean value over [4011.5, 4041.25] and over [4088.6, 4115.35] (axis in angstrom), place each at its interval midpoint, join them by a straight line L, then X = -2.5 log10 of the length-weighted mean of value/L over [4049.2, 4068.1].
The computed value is 0.05 mag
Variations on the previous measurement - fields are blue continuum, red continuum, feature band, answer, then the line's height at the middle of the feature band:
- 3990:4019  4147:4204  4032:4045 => -0.04 mag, 7.94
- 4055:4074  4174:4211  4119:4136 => -0.03 mag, 7.89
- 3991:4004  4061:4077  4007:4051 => -0.04 mag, 7.76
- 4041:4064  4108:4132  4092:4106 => 0.09 mag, 8.14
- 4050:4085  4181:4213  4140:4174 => -0.03 mag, 8.03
